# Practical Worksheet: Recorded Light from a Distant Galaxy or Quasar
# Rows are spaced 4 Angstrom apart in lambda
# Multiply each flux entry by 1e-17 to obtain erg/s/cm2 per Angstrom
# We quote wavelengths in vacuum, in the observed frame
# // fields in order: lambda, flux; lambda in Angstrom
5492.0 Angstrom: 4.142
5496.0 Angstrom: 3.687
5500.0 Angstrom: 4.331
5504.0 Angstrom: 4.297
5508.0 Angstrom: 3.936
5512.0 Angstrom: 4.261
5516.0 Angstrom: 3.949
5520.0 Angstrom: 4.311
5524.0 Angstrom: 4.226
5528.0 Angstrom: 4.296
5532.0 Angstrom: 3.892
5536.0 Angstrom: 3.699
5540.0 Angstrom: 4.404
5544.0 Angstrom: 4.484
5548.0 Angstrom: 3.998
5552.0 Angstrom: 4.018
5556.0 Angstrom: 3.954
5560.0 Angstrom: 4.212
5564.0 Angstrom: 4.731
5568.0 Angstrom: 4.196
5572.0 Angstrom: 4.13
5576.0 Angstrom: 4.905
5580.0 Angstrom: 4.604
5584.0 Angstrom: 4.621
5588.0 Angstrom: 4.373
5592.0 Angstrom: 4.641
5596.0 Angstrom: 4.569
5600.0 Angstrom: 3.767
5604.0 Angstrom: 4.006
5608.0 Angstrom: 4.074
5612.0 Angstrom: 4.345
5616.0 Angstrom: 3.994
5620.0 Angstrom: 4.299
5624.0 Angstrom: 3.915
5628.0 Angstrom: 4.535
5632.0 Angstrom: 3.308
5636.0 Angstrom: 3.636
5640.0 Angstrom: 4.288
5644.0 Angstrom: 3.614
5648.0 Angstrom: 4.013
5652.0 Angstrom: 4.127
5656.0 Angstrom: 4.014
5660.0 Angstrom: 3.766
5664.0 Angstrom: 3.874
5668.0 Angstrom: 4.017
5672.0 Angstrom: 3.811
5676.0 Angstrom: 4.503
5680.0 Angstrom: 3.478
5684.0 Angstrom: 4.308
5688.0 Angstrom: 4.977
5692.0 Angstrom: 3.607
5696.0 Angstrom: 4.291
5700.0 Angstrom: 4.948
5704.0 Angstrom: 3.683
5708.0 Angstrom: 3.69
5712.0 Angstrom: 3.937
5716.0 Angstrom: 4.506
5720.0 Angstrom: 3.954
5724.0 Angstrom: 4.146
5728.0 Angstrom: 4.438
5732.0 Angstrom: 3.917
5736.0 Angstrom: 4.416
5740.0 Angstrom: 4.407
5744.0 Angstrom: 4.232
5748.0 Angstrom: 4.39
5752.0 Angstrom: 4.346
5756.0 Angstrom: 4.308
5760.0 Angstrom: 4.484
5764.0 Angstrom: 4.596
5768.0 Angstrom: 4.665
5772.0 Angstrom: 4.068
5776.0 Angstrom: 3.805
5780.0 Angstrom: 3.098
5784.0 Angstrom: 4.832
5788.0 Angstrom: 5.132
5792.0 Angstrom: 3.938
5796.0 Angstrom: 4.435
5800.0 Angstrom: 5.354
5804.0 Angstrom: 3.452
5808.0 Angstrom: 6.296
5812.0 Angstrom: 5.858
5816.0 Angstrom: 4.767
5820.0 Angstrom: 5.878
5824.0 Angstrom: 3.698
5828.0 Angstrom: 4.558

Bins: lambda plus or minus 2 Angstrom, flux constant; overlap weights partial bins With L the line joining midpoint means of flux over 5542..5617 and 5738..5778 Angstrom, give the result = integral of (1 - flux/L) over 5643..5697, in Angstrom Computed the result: 3.6 Angstrom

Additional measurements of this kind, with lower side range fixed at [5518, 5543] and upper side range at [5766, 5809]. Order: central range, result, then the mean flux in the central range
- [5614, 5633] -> 0.9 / 4.05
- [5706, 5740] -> 1.6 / 4.14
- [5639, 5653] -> 0.9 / 3.98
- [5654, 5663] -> 0.8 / 3.89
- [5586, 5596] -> -0.7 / 4.52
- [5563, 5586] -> -1.8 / 4.52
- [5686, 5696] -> 0.1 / 4.29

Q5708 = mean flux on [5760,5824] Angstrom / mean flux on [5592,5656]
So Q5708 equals 1.1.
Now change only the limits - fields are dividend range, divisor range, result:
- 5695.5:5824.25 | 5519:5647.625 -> 1.06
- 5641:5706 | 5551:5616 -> 0.94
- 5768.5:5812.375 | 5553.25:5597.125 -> 1.02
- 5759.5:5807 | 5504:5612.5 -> 1.03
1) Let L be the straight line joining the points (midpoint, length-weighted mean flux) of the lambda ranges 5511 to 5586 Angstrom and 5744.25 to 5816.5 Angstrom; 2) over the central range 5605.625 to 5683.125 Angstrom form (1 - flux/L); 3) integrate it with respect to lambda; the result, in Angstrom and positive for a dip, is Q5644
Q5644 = 6.9 Angstrom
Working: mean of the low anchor 4.26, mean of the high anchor 4.53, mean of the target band 3.98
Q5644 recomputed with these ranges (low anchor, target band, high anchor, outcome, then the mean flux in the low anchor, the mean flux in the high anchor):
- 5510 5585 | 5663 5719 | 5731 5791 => 2.3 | 4.25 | 4.31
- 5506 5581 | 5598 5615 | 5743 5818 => 1.0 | 4.22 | 4.53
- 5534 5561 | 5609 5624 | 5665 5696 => -0.2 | 4.11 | 4.11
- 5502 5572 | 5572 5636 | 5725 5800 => -0.4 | 4.17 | 4.33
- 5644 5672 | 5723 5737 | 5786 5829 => 0.5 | 3.93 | 4.86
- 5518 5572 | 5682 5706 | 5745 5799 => -0.1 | 4.18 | 4.33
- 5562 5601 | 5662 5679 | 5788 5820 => 2.4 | 4.47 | 4.95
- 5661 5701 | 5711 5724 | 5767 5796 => 0.1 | 4.15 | 4.22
